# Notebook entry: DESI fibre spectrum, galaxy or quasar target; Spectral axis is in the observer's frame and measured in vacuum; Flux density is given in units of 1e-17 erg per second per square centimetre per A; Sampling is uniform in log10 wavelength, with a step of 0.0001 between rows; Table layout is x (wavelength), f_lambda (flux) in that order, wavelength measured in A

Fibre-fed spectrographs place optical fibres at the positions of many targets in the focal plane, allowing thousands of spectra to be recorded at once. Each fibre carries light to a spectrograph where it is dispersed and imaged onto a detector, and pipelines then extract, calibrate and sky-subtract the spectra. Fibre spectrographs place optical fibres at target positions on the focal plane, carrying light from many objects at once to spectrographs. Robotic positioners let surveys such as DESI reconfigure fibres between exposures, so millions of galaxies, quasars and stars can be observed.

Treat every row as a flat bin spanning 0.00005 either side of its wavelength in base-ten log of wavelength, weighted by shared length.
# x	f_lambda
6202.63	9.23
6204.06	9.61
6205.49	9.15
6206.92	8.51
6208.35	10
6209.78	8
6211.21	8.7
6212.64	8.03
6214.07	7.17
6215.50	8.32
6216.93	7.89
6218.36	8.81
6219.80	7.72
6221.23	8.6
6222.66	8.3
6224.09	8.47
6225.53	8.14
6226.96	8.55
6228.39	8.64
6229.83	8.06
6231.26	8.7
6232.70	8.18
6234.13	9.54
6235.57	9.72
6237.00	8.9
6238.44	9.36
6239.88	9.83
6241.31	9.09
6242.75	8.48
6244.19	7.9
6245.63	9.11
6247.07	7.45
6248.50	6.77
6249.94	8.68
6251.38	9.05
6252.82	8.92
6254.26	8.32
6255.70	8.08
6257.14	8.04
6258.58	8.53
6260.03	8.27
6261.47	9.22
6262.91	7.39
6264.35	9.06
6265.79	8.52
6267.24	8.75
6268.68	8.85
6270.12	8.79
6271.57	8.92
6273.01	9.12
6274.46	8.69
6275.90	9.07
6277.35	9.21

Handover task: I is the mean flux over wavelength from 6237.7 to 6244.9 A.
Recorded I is 8.93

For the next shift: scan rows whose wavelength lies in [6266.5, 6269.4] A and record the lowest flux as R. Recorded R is 8.75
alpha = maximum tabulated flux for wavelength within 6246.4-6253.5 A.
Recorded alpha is 9.05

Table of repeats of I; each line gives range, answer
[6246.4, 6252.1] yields 8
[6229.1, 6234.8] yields 8.61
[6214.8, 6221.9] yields 8.26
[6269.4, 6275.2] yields 8.88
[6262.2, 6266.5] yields 8.33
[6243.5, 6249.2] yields 7.82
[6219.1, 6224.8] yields 8.29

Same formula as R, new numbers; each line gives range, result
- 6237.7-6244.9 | 7.9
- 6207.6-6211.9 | 8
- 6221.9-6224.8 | 8.3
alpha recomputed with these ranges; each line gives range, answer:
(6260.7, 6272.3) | 9.22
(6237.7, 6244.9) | 9.83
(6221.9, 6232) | 8.7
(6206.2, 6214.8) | 10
